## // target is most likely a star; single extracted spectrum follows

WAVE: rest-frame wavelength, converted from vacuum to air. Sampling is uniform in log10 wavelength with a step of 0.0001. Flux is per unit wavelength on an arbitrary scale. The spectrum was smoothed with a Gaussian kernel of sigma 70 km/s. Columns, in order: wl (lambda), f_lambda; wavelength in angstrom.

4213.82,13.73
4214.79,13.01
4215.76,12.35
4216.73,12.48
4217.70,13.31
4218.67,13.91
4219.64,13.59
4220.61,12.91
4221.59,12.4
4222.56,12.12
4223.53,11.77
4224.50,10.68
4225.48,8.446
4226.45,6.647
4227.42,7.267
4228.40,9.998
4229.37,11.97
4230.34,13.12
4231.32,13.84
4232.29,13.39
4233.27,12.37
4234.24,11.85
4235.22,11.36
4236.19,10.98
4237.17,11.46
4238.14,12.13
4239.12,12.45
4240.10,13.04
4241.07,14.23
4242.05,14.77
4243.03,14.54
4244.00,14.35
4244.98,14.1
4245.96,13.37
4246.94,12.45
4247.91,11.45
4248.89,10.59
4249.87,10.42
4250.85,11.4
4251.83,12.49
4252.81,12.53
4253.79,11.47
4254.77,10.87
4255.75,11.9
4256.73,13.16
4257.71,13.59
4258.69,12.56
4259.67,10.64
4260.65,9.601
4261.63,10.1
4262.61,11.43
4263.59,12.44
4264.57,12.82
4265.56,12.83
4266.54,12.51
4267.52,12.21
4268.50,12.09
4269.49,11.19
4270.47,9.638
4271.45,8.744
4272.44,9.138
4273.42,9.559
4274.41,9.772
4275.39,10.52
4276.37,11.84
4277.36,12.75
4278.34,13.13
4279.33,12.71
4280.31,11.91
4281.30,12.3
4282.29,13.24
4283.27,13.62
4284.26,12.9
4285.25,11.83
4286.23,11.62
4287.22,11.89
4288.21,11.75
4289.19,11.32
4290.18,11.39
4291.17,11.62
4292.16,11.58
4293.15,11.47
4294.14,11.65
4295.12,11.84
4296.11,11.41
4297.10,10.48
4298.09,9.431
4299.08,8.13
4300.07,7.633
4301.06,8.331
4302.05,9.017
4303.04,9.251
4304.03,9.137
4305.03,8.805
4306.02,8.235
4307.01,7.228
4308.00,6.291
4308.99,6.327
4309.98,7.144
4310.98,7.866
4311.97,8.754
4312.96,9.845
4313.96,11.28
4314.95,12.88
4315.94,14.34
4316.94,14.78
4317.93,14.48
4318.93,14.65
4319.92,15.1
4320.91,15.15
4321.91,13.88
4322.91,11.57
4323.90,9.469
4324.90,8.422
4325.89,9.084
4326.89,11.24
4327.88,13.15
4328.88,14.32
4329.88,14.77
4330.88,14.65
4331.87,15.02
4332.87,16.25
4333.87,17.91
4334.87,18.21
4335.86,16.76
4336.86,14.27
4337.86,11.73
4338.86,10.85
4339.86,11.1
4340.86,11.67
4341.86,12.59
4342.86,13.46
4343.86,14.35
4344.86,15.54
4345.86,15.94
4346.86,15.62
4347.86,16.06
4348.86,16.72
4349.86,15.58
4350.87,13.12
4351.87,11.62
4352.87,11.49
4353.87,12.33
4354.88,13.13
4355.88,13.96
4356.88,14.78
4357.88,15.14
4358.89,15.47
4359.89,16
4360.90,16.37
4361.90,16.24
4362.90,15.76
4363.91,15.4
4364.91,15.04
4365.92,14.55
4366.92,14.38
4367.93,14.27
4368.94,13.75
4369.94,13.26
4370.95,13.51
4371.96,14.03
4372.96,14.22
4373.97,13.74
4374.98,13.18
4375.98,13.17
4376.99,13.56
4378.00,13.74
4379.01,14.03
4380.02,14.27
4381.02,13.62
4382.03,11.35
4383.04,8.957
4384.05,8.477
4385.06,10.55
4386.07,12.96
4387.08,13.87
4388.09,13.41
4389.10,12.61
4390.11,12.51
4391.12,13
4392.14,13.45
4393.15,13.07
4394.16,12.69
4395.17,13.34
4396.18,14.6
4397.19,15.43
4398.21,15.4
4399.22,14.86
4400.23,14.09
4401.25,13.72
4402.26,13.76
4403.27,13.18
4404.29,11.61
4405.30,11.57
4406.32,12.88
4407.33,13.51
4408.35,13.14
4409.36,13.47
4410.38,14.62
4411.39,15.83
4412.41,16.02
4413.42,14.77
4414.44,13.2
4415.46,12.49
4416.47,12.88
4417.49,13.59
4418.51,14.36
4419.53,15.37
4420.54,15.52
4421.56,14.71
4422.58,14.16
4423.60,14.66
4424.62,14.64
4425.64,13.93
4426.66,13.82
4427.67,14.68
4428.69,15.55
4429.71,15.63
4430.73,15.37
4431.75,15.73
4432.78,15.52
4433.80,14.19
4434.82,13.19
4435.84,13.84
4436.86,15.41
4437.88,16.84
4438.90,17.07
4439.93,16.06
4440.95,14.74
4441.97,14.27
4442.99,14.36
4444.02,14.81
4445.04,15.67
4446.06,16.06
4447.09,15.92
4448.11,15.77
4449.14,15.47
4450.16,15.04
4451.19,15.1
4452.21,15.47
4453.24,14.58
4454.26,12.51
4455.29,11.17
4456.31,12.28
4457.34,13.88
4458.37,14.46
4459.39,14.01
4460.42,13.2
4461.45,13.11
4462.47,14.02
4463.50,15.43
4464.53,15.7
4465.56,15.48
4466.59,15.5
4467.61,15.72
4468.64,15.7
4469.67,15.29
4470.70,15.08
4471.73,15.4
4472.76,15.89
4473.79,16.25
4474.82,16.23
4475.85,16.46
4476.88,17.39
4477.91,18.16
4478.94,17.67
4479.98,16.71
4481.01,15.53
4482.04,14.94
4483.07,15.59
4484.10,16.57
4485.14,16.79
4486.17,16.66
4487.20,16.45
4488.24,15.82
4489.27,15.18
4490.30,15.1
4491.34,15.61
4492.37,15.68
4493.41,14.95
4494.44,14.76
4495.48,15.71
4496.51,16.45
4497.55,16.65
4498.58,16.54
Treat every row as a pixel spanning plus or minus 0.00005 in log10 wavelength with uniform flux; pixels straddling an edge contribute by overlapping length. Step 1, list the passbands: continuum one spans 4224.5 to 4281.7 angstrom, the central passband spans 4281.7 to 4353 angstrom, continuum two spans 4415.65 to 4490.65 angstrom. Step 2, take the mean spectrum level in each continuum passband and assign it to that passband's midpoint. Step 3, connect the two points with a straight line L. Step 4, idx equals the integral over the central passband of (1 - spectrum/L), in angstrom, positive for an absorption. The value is 4.2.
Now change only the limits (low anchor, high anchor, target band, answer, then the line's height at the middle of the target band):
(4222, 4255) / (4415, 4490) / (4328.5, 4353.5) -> -1.8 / 13.4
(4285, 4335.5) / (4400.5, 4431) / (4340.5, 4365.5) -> -4.1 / 12.5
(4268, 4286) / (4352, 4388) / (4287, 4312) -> 5.1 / 12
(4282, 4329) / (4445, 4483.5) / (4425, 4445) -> -0.8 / 14.4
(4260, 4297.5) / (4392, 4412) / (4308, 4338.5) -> -0.8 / 12.3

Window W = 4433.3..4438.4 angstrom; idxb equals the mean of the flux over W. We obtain 14.7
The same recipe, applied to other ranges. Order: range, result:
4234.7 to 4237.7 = 11.3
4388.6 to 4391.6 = 12.7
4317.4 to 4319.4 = 14.6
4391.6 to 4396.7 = 13.4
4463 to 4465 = 15.5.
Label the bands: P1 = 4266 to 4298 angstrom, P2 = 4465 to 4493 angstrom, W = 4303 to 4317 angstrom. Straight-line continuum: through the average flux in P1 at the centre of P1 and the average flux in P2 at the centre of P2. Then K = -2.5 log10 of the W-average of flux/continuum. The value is 0.29 mag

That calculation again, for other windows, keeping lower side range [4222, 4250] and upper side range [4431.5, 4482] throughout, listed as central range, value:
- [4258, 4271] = 0.07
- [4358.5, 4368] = -0.12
